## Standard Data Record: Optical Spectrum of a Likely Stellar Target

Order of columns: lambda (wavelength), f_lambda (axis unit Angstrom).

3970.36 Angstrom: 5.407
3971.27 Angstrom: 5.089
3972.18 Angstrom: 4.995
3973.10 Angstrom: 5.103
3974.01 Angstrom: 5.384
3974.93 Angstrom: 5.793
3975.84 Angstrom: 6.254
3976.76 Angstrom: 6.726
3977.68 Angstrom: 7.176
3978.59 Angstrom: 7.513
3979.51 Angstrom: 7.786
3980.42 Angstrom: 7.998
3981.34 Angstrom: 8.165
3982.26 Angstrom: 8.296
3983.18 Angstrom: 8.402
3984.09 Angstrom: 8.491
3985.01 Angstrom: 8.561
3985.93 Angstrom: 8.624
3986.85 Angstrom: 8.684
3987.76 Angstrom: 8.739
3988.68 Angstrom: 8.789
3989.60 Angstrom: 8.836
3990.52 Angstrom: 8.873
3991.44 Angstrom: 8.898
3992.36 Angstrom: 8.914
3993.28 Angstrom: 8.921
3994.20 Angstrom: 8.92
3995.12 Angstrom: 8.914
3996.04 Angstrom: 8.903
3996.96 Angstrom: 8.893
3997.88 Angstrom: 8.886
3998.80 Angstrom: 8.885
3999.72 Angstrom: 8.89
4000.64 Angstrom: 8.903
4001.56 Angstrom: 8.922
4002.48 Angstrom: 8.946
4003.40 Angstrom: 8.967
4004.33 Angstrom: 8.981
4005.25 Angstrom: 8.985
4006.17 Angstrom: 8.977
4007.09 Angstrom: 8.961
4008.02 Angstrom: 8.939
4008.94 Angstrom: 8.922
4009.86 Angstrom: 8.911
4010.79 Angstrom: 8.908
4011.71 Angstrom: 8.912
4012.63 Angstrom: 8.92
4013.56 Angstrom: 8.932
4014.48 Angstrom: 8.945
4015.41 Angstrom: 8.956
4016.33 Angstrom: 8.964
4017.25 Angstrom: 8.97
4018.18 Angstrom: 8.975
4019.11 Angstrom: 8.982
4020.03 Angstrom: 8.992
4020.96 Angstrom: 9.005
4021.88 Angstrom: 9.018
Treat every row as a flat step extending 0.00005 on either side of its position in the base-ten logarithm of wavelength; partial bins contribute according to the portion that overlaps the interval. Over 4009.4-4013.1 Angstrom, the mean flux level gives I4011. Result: 8.9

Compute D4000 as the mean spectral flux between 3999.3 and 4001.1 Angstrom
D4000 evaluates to 8.91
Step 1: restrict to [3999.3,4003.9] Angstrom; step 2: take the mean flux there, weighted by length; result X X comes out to 8.92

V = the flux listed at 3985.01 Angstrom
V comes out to 8.561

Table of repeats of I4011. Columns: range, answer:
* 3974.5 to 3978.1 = 6.48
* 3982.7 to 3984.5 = 8.46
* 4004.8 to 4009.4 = 8.96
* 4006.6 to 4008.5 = 8.94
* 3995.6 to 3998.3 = 8.9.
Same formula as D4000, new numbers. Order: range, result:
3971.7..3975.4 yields 5.33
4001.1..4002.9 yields 8.94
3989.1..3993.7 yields 8.88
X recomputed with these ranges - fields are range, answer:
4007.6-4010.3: 8.94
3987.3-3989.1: 8.79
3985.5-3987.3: 8.64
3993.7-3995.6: 8.91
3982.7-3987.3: 8.55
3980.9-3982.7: 8.22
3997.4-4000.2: 8.9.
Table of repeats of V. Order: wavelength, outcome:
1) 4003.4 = 8.967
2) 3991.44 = 8.898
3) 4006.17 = 8.977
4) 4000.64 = 8.903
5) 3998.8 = 8.885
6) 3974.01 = 5.384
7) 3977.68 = 7.176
